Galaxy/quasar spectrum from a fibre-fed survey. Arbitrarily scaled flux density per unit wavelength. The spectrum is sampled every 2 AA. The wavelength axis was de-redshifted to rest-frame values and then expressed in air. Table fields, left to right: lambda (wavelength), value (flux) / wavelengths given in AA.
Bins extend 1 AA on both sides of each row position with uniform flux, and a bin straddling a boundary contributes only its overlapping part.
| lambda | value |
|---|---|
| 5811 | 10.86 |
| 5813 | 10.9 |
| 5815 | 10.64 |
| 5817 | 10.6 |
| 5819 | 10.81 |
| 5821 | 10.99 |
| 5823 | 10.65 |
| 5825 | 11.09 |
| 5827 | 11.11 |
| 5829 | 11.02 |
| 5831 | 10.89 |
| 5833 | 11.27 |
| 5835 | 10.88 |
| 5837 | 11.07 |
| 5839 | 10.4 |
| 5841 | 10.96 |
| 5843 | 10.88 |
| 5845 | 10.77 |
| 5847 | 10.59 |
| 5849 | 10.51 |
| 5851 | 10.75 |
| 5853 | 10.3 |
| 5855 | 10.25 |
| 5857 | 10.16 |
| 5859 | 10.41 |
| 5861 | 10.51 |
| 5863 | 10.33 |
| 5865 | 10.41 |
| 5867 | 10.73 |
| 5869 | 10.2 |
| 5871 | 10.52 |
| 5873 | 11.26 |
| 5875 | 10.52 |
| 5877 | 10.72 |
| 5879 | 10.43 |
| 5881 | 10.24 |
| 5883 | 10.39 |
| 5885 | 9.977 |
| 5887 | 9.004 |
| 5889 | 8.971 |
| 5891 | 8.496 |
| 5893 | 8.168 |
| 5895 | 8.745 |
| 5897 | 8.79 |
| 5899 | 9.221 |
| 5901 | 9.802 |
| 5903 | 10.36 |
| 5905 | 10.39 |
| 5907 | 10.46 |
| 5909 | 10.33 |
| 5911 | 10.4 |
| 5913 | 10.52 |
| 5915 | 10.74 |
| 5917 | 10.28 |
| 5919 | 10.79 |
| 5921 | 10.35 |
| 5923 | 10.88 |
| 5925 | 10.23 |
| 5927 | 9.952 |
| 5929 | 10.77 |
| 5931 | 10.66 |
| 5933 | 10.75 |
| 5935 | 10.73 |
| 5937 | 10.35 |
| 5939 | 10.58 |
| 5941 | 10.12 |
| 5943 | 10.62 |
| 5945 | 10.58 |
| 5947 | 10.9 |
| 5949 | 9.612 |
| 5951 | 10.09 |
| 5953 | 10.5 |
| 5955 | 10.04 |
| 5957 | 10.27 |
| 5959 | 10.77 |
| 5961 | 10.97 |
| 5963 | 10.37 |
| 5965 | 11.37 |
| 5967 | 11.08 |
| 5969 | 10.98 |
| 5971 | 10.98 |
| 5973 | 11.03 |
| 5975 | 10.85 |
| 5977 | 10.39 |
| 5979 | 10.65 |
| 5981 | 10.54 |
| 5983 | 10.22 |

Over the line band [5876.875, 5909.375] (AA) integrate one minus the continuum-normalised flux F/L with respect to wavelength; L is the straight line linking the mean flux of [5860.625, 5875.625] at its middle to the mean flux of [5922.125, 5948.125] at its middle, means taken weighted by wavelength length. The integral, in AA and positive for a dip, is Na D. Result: 2.8 AA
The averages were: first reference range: 10.6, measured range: 9.64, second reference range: 10.5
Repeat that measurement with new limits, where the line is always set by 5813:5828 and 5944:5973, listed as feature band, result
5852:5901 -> 3.70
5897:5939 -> 1.27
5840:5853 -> 0.11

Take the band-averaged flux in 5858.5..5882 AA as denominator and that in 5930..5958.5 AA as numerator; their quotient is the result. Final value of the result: 1.0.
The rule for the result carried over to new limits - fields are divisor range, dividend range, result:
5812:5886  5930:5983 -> 1.00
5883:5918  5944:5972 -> 1.09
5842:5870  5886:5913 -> 0.91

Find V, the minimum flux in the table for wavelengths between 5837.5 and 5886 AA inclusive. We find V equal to 9.977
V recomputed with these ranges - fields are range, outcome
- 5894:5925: 8.745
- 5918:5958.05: 9.612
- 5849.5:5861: 10.16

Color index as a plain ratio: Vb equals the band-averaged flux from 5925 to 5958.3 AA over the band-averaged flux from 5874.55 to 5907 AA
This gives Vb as 1.1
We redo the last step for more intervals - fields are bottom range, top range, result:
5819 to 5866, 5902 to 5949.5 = 0.98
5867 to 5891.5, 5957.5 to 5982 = 1.07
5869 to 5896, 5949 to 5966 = 1.07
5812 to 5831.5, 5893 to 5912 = 0.90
